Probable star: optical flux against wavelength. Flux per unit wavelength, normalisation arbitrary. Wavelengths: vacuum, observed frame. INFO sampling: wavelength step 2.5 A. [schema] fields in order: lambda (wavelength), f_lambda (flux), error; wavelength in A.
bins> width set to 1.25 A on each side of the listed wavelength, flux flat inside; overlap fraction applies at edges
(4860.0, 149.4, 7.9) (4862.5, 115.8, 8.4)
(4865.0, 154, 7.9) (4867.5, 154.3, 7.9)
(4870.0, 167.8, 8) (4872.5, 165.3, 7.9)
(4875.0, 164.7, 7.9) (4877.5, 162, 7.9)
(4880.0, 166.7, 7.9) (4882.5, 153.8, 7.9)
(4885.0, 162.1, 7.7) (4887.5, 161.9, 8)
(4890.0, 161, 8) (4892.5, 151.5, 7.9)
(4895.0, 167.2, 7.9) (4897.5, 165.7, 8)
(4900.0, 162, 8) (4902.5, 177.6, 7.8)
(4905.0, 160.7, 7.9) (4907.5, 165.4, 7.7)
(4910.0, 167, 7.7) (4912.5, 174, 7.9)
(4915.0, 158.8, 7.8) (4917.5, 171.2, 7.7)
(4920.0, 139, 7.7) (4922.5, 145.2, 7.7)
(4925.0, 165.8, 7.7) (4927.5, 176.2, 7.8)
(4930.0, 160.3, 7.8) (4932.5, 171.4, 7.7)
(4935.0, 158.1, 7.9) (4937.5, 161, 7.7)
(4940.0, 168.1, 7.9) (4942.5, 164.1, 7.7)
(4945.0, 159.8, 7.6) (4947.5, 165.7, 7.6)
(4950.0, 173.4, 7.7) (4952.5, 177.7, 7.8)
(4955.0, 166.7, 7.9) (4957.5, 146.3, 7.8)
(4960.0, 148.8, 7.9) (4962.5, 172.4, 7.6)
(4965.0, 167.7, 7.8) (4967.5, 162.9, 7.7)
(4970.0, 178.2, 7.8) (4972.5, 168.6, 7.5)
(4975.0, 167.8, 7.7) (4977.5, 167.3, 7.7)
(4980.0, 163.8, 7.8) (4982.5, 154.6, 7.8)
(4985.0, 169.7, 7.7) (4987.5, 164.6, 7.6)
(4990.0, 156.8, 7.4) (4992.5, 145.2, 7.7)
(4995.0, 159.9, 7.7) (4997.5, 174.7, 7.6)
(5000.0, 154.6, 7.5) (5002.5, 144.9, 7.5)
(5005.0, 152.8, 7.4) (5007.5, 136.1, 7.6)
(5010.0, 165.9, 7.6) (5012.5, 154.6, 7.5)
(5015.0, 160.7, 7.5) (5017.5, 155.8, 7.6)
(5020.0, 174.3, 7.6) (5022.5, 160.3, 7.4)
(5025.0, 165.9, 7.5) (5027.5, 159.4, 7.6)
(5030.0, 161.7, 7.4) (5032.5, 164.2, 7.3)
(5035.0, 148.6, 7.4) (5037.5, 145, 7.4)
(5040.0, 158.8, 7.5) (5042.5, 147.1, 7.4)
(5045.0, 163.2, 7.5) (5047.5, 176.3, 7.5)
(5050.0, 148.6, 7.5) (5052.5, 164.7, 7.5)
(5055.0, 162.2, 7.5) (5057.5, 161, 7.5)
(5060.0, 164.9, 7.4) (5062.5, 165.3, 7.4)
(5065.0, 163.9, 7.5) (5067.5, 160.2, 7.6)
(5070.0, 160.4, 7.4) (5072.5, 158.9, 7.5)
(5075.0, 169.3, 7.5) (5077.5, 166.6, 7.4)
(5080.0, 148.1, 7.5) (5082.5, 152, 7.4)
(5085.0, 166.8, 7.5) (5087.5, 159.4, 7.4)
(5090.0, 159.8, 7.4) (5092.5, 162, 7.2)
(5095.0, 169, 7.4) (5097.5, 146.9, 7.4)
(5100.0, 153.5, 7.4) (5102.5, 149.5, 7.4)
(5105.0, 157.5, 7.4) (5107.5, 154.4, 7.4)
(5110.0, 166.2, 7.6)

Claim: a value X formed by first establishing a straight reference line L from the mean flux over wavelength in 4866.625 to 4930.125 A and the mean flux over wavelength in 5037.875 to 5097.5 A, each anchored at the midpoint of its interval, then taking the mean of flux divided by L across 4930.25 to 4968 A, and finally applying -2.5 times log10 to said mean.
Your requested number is -0.01 mag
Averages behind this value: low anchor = 163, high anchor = 161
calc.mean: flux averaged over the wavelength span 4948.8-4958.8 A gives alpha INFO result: 166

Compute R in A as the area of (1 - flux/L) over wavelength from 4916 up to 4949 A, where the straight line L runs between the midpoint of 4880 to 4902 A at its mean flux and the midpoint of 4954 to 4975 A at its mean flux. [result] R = 0.2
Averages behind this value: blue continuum 162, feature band 162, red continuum 164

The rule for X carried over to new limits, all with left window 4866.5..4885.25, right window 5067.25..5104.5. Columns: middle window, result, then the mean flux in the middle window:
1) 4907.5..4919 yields -0.035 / 167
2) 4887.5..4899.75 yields 0.003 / 161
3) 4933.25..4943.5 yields -0.014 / 163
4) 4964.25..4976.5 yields -0.055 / 169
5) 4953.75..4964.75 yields 0.010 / 159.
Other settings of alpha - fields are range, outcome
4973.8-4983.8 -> 163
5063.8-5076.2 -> 163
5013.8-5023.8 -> 163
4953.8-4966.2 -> 160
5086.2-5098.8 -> 159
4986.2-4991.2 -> 161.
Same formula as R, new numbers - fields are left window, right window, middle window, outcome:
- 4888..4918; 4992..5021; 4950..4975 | -0.9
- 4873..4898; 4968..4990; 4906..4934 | 0.0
